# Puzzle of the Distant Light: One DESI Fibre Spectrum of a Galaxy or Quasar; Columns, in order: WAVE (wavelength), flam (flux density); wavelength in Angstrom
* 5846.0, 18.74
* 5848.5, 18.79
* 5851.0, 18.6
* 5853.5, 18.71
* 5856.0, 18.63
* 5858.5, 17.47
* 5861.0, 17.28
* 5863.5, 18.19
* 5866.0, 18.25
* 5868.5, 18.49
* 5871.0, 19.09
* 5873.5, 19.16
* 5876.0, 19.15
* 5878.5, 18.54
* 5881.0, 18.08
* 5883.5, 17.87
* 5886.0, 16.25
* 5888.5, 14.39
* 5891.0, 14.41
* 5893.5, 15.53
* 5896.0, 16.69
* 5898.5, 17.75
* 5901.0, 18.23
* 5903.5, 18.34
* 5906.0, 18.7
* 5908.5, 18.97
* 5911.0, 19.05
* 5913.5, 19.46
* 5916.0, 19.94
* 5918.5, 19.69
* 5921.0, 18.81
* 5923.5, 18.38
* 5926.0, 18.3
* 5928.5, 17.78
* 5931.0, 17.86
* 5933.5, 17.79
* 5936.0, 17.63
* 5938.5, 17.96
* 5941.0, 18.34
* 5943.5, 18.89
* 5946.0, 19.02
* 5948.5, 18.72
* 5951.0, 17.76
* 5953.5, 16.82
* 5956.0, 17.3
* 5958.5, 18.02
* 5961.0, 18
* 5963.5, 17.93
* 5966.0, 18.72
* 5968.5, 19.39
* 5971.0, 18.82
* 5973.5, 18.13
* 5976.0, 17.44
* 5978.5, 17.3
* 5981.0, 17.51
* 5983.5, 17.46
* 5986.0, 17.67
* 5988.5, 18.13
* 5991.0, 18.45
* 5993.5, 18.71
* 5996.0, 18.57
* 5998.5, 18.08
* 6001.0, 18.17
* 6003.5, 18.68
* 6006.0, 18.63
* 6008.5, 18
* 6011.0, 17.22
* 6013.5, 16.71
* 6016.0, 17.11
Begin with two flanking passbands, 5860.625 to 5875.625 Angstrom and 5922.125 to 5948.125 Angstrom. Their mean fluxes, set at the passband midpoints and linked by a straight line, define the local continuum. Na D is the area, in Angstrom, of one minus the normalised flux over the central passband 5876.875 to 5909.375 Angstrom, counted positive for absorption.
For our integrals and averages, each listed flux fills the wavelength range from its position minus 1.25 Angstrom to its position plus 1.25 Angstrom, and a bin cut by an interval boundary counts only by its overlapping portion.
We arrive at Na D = 2.1 Angstrom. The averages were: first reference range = 18.5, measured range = 17.2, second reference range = 18.2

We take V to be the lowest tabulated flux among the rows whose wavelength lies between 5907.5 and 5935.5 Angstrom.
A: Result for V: 17.78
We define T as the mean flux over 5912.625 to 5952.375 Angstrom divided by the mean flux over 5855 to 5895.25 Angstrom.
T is 1.1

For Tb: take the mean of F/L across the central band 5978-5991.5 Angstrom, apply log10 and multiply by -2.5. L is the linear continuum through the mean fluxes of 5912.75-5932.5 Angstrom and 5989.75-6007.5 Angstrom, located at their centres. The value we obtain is 0.05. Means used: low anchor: 18.7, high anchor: 18.5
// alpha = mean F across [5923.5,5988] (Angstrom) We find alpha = 18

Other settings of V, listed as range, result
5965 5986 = 17.3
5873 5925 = 14.39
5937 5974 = 16.82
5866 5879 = 18.25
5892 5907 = 15.53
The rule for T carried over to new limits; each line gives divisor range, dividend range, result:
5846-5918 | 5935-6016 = 1.00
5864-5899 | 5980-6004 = 1.04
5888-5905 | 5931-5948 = 1.10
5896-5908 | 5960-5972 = 1.02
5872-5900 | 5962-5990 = 1.06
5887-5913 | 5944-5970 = 1.05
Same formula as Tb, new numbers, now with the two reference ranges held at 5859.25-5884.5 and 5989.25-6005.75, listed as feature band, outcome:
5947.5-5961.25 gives 0.04 mag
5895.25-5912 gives 0.01 mag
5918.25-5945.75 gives 0.01 mag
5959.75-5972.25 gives -0.01 mag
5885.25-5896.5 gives 0.20 mag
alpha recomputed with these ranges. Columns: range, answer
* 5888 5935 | 18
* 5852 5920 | 18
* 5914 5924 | 19.3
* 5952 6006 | 18.1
